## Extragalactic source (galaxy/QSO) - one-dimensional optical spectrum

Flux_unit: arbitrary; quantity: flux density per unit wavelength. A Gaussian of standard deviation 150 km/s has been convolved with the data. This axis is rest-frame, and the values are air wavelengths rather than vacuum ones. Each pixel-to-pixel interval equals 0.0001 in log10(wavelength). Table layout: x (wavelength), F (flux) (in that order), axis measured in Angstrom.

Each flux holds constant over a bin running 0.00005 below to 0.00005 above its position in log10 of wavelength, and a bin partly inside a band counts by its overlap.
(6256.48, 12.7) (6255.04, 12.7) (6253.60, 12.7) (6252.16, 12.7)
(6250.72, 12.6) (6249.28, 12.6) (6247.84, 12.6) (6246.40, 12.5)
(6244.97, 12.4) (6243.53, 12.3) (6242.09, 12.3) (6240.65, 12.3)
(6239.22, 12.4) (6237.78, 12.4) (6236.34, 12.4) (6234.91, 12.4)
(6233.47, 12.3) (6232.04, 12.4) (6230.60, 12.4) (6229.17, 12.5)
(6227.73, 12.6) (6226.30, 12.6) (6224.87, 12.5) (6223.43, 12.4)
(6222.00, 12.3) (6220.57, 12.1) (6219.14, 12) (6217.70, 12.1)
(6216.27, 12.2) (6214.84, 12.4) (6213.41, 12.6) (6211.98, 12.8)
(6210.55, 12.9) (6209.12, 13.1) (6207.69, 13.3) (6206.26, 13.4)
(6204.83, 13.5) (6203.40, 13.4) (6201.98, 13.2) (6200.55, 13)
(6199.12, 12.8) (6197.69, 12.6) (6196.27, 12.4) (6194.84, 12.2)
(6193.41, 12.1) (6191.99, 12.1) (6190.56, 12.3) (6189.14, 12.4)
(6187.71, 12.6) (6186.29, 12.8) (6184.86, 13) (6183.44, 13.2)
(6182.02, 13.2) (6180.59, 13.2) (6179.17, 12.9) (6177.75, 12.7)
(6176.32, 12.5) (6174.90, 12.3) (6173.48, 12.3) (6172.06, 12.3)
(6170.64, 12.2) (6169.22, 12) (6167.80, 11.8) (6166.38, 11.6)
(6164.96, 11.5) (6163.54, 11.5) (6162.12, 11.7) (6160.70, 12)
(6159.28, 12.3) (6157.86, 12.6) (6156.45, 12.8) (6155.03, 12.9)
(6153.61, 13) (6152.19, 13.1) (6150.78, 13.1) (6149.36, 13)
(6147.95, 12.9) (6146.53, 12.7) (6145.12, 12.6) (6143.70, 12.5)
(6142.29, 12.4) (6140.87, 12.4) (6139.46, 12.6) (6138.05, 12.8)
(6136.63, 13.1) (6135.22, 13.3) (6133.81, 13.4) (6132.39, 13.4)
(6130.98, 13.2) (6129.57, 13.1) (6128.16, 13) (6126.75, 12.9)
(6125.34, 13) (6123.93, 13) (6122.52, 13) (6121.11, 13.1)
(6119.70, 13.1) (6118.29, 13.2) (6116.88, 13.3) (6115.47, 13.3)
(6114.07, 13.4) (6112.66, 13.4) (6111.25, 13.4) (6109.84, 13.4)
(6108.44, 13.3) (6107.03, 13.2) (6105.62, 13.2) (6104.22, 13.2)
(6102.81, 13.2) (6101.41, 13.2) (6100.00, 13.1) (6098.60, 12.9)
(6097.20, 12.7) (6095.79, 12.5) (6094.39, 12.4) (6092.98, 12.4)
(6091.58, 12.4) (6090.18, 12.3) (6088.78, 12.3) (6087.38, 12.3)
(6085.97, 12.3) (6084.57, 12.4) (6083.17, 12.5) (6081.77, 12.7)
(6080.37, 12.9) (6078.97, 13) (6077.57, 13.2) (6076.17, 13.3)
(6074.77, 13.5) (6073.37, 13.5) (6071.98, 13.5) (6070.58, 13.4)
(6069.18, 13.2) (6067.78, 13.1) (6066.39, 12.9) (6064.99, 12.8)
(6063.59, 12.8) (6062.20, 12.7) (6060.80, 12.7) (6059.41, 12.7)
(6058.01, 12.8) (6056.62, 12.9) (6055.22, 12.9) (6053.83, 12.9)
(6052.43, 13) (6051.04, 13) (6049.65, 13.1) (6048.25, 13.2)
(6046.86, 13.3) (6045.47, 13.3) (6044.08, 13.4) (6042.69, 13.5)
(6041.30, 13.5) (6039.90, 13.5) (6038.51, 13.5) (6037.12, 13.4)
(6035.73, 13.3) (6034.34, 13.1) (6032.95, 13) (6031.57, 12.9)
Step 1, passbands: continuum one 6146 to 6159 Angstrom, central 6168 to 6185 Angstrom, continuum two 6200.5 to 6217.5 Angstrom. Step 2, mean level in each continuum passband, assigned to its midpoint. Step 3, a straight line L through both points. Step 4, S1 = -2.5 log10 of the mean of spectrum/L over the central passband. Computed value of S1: 0.025 mag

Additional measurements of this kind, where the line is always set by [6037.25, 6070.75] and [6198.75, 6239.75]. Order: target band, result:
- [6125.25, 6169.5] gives 0.02 mag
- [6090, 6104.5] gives 0.02 mag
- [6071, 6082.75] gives -0.01 mag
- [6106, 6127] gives -0.02 mag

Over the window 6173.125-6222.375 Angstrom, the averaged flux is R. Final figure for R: 12.7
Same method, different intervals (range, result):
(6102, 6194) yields 12.8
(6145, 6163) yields 12.7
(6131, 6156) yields 12.9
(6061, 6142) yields 13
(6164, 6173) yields 11.9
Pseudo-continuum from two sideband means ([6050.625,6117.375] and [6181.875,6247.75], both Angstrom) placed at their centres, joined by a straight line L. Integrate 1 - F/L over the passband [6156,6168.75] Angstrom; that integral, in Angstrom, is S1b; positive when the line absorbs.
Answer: 0.8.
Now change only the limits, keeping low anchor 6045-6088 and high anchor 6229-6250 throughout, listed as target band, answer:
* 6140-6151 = 0.0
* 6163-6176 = 0.7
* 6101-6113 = -0.4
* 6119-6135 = -0.4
